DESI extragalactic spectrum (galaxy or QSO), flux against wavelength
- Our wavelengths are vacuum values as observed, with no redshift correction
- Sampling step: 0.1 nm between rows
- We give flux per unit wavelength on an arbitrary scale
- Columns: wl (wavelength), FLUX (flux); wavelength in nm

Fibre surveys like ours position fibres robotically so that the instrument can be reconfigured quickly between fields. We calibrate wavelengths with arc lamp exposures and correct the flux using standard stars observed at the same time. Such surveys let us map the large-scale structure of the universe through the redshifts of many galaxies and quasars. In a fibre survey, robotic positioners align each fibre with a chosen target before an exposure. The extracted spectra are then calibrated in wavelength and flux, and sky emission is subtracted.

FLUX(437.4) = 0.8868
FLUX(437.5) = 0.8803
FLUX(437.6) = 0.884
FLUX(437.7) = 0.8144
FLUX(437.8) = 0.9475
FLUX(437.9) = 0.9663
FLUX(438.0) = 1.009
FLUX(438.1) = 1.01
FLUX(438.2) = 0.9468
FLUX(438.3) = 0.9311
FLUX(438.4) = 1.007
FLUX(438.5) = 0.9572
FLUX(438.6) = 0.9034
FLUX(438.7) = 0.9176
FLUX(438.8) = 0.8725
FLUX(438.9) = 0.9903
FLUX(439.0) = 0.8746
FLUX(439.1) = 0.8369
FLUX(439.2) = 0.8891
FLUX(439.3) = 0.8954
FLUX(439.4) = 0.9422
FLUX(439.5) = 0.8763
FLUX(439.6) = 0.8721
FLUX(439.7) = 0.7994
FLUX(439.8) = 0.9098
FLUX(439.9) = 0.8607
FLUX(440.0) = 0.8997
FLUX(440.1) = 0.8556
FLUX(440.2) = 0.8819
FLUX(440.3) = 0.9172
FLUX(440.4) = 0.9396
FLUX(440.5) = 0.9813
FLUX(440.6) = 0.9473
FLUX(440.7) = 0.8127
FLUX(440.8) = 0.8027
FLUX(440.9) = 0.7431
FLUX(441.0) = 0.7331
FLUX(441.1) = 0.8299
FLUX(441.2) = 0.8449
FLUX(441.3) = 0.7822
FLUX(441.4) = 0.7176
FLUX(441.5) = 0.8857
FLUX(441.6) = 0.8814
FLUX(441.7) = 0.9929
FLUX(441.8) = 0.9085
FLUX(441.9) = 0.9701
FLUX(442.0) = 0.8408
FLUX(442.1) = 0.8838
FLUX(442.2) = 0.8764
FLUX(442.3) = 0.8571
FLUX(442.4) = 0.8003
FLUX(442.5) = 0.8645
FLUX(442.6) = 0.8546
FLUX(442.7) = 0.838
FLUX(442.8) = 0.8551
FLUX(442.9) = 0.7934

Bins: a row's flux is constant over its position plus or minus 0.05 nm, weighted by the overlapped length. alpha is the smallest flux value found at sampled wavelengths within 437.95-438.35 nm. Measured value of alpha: 0.9311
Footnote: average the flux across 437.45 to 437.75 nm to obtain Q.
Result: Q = 0.86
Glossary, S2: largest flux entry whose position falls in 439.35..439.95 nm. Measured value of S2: 0.9422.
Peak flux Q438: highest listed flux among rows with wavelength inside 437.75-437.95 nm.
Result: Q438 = 0.9663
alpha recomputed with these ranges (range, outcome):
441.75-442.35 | 0.8408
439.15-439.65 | 0.8721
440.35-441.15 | 0.7331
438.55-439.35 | 0.8369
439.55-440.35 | 0.7994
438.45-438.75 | 0.9034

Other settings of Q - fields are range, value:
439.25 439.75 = 0.877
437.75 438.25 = 0.976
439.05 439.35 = 0.874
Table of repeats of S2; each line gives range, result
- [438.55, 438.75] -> 0.9176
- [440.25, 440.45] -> 0.9396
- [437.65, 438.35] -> 1.01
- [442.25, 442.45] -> 0.8571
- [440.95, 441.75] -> 0.9929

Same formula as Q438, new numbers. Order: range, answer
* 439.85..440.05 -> 0.8997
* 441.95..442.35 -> 0.8838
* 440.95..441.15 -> 0.8299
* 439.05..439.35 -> 0.8954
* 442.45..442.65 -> 0.8645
